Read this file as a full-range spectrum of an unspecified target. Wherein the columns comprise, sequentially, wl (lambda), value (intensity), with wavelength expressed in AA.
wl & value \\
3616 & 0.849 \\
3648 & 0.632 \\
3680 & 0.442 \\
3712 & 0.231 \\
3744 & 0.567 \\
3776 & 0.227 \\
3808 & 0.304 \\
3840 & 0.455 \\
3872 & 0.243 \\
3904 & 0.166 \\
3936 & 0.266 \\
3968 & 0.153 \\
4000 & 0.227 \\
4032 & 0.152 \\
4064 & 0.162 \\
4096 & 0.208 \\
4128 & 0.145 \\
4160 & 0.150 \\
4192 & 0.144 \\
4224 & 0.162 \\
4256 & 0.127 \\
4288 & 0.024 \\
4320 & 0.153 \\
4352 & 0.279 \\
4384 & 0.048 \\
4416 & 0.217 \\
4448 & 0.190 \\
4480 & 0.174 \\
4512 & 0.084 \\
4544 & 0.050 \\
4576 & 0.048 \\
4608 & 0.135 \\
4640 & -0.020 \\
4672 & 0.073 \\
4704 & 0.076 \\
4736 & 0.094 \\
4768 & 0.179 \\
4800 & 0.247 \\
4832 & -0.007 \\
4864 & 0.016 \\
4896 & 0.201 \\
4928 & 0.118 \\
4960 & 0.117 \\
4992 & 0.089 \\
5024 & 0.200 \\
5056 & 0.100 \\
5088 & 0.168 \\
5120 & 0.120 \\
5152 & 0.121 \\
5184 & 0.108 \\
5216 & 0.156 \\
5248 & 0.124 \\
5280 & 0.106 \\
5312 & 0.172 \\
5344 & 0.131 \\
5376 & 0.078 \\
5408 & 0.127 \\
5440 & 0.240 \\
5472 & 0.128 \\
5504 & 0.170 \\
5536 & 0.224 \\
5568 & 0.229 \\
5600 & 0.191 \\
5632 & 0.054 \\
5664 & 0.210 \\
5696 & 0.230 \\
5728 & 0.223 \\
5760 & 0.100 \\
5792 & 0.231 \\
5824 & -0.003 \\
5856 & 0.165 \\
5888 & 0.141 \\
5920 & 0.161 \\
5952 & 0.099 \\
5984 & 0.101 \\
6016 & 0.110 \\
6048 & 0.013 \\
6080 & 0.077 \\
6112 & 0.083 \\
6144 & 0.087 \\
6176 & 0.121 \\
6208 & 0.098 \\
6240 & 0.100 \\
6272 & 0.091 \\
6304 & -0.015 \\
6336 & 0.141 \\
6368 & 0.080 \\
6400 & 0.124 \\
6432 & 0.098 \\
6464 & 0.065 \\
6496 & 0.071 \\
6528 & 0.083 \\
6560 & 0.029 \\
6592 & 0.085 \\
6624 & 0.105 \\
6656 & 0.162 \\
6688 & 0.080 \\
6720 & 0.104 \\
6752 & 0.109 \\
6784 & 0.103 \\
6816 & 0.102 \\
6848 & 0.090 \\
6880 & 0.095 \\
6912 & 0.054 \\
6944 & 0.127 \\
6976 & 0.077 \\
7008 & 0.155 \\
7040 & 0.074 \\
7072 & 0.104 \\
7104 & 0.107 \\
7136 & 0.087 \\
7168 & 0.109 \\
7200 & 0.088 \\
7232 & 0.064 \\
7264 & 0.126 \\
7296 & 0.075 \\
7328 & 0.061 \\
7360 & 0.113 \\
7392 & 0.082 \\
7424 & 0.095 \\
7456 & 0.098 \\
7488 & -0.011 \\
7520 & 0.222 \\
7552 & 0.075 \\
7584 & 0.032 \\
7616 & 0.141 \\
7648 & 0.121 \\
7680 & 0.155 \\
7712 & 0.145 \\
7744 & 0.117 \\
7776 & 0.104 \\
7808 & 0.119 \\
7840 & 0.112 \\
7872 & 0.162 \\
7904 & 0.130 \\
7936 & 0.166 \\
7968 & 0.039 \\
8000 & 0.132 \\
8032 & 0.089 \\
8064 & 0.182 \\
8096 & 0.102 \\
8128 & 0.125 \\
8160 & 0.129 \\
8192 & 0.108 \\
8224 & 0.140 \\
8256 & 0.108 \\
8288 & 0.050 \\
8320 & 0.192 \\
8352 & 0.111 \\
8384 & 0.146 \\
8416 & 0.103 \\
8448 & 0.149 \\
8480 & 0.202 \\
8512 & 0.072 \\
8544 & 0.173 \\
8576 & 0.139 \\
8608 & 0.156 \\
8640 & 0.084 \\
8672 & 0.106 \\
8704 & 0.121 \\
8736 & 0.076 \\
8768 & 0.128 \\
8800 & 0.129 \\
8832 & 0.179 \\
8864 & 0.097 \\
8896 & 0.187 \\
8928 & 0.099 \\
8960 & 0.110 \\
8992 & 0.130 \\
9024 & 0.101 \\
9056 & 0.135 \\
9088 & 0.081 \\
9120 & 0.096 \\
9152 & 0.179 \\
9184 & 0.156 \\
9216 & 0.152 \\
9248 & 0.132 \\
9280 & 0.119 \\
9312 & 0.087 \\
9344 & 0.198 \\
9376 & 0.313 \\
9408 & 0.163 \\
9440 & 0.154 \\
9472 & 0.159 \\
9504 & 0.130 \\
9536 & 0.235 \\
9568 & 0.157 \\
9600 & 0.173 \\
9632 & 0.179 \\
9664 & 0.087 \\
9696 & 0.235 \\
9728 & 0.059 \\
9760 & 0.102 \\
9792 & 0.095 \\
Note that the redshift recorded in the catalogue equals 1.018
